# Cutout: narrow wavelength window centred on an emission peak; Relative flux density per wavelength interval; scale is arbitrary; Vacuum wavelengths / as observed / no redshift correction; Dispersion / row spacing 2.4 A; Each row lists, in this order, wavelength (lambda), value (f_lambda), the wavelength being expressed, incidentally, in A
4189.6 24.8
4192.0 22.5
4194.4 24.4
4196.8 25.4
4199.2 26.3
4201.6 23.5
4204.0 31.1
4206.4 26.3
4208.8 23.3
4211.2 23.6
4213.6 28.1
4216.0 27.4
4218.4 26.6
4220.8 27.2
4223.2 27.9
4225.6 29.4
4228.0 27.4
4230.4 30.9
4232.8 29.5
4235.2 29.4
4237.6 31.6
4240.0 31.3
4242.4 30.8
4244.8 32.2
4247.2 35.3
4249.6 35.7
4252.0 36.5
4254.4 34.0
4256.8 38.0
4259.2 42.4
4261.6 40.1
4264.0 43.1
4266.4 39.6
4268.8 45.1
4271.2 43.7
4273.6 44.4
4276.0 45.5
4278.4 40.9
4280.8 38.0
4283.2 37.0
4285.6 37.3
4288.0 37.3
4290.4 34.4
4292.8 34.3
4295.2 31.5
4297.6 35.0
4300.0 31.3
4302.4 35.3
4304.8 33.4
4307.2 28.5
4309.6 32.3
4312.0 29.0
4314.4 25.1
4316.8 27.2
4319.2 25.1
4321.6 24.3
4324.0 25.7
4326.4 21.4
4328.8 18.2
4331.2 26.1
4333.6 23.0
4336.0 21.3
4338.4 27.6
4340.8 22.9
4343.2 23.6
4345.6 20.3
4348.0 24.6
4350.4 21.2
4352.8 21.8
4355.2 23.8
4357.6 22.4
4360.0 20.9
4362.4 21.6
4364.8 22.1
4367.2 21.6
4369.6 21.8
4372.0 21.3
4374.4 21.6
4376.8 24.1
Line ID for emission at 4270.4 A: C IV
